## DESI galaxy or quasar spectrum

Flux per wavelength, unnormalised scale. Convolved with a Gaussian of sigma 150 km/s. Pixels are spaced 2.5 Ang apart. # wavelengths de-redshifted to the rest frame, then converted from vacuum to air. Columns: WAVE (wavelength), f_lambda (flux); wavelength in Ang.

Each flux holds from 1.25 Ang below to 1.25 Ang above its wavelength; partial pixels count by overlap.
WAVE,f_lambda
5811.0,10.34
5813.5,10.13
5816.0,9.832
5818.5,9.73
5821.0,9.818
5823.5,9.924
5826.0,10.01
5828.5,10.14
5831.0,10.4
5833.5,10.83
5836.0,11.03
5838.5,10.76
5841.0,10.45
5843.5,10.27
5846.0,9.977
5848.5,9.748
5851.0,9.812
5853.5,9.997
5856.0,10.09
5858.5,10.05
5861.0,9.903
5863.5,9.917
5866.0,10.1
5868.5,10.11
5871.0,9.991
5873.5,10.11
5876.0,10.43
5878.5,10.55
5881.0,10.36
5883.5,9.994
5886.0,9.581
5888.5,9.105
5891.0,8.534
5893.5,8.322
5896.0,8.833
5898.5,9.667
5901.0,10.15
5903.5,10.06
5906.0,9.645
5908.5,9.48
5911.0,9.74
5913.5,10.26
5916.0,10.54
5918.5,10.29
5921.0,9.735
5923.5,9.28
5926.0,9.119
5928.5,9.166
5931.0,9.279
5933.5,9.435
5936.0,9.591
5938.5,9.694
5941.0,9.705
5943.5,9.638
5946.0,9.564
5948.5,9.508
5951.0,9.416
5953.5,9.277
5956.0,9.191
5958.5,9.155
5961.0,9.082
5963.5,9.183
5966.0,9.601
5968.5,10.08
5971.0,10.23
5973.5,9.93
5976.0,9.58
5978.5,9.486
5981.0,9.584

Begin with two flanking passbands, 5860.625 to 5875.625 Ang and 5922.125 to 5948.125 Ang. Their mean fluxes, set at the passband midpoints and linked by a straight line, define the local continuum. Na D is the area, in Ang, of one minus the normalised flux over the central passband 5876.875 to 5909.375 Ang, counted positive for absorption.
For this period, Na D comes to 0.9 Ang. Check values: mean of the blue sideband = 10.1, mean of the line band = 9.57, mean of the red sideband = 9.45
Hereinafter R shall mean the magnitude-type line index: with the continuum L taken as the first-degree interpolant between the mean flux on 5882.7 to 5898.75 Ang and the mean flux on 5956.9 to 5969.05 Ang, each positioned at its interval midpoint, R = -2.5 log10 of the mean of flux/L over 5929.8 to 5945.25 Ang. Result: -0.03 mag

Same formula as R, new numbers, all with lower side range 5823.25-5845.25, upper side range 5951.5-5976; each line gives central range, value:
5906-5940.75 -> 0.02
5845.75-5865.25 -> 0.04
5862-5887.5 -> 0.01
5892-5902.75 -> 0.08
